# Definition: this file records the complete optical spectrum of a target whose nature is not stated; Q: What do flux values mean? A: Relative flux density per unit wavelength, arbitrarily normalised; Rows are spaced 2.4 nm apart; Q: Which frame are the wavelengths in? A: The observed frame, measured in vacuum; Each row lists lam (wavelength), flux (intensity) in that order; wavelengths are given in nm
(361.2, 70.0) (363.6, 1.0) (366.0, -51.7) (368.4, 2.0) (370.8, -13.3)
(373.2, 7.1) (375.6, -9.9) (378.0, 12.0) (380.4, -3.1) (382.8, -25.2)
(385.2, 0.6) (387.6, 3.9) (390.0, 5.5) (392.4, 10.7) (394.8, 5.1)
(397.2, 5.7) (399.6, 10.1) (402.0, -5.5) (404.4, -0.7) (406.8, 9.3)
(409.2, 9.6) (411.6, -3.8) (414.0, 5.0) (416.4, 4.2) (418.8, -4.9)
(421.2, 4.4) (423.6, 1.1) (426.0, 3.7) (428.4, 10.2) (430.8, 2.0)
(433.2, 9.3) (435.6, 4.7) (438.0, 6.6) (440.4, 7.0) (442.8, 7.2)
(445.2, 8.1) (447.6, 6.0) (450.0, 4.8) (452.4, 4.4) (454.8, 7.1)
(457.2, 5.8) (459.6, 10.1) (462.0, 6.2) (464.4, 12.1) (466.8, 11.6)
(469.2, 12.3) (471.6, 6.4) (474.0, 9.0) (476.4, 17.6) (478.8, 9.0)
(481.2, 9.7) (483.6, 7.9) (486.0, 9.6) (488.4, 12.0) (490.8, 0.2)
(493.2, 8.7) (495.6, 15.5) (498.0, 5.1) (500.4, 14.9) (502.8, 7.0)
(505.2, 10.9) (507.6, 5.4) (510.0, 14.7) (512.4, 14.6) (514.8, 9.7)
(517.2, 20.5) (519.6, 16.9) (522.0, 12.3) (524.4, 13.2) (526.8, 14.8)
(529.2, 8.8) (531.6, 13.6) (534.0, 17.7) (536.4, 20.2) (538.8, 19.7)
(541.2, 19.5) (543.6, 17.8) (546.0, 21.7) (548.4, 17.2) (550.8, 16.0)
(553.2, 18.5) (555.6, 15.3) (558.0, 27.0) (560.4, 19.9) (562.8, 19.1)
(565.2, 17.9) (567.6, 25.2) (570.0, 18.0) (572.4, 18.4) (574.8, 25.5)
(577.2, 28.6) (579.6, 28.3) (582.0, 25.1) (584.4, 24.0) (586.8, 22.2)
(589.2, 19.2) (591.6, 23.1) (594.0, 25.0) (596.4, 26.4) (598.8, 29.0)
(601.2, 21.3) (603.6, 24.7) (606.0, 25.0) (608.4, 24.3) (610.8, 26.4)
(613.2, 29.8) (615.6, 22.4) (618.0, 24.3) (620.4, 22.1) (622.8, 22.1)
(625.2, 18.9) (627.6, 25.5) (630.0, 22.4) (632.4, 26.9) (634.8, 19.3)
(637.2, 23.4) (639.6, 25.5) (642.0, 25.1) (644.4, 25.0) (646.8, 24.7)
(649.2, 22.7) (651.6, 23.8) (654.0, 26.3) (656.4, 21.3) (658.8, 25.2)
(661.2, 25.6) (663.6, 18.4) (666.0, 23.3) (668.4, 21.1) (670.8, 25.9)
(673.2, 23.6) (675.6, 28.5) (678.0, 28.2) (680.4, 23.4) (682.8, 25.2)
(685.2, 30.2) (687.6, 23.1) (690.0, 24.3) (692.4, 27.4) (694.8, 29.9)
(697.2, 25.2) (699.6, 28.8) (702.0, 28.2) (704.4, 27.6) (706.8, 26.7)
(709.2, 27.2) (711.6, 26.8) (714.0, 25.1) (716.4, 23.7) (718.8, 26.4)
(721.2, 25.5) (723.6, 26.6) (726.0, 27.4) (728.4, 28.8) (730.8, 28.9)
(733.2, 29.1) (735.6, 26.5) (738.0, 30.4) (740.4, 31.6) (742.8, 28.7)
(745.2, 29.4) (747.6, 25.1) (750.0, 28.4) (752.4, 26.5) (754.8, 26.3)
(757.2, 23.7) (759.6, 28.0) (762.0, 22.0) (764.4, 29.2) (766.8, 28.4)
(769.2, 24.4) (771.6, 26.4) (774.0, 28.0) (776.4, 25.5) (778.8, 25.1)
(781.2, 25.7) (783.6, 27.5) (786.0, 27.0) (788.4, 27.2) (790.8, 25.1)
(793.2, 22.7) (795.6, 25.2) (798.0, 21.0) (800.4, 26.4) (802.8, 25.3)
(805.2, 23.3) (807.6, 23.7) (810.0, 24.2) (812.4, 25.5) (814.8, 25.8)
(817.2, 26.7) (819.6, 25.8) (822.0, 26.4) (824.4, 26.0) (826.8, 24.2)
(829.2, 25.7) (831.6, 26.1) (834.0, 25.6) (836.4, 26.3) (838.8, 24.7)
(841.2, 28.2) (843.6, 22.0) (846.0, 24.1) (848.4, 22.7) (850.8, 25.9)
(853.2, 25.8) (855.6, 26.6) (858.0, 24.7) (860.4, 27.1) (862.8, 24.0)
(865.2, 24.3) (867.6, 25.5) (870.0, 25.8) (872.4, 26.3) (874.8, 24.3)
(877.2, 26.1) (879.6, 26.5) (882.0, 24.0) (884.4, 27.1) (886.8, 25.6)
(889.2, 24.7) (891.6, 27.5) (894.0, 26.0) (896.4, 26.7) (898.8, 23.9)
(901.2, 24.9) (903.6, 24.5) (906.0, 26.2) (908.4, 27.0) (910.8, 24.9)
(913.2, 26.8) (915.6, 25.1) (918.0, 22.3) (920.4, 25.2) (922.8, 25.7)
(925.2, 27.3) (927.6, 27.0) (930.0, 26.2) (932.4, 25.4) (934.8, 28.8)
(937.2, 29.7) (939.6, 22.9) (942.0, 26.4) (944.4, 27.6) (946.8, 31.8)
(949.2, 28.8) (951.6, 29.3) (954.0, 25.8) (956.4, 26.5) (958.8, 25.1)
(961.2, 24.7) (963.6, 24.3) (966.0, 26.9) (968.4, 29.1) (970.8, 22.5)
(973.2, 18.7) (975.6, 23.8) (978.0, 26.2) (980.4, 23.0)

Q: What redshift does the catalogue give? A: 0.28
